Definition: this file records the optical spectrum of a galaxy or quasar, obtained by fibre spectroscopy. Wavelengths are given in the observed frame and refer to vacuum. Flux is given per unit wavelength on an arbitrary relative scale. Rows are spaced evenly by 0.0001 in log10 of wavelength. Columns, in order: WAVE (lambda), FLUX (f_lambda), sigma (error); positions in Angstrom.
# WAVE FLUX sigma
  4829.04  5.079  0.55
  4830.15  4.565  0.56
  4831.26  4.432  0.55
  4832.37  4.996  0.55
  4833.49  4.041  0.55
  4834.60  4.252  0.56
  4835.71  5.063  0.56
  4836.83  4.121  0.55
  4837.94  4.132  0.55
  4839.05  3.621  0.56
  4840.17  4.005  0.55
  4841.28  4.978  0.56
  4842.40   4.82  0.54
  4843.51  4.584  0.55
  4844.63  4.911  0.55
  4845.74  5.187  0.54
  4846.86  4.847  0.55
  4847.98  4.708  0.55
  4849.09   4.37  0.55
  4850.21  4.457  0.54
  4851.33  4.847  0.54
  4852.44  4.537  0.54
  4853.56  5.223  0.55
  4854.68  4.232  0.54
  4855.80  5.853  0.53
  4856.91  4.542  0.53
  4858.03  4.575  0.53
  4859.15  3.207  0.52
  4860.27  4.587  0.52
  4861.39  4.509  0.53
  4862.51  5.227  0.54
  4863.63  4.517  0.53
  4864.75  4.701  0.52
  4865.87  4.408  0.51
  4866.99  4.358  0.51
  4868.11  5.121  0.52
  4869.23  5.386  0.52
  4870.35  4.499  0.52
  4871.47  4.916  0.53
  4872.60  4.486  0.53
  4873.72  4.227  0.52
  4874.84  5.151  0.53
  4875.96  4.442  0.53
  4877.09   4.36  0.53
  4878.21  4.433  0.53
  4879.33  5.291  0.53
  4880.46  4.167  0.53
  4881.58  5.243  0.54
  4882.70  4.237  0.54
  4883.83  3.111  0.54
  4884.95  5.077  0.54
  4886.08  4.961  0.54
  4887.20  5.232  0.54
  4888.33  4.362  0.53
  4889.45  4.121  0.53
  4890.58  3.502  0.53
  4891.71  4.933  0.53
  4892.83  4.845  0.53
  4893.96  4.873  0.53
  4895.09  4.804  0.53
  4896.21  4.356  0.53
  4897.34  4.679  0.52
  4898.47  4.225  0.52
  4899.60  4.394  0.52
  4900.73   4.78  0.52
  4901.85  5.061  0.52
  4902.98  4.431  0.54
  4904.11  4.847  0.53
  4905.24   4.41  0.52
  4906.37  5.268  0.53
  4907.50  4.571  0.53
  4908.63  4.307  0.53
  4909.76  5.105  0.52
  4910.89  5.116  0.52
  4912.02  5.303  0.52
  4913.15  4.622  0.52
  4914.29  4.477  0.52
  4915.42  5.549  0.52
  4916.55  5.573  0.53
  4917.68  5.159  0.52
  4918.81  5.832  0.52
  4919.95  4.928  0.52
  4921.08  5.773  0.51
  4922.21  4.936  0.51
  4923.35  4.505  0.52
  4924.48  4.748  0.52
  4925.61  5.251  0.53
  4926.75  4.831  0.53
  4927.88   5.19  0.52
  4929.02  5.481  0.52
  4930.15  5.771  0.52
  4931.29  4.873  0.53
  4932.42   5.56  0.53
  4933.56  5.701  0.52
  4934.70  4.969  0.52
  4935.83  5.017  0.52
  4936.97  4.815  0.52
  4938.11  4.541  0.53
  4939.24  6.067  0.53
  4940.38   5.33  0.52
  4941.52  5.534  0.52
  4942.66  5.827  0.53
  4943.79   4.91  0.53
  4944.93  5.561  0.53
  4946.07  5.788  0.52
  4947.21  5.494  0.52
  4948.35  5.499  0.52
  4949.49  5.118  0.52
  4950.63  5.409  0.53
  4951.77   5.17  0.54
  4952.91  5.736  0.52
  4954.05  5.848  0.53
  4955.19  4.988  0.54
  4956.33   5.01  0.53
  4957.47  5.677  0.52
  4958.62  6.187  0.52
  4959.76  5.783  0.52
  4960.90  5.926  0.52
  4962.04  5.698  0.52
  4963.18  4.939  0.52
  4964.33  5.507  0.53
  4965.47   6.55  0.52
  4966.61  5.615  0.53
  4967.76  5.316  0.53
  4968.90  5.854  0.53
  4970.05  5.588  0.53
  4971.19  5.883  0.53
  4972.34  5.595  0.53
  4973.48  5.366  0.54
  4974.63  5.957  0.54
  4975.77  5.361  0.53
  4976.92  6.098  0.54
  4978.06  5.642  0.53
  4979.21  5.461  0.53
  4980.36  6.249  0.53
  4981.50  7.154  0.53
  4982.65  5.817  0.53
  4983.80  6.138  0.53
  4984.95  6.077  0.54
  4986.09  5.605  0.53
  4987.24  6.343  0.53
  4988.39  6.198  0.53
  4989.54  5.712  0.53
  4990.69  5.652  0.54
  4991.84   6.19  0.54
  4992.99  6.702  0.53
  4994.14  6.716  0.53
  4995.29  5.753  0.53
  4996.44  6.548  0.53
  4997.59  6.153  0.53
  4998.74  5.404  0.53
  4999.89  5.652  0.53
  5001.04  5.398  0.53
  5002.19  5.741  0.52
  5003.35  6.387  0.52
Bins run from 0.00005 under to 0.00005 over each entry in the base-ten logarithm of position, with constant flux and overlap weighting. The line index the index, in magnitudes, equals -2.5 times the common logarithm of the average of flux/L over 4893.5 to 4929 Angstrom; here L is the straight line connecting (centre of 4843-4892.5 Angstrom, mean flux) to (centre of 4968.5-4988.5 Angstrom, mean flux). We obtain 0.048 mag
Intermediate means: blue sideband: 4.63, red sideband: 5.9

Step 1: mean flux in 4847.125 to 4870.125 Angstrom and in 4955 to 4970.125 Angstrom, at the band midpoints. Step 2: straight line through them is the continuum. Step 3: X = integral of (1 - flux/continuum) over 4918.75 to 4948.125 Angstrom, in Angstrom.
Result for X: 0.5 Angstrom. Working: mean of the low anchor 4.67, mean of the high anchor 5.63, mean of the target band 5.27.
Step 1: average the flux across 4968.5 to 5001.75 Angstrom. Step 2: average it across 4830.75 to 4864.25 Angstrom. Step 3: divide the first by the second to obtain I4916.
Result 1.30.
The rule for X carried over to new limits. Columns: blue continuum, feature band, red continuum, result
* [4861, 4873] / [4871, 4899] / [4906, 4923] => 1.8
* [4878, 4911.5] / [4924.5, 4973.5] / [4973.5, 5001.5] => -0.3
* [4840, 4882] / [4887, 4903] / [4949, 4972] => 1.4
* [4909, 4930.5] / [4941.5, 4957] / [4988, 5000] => 0.3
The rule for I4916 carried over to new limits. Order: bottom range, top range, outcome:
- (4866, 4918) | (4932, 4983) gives 1.19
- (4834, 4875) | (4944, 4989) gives 1.24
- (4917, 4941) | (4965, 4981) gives 1.11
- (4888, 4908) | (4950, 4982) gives 1.24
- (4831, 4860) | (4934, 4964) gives 1.19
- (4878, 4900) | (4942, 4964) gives 1.21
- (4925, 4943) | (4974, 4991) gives 1.13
